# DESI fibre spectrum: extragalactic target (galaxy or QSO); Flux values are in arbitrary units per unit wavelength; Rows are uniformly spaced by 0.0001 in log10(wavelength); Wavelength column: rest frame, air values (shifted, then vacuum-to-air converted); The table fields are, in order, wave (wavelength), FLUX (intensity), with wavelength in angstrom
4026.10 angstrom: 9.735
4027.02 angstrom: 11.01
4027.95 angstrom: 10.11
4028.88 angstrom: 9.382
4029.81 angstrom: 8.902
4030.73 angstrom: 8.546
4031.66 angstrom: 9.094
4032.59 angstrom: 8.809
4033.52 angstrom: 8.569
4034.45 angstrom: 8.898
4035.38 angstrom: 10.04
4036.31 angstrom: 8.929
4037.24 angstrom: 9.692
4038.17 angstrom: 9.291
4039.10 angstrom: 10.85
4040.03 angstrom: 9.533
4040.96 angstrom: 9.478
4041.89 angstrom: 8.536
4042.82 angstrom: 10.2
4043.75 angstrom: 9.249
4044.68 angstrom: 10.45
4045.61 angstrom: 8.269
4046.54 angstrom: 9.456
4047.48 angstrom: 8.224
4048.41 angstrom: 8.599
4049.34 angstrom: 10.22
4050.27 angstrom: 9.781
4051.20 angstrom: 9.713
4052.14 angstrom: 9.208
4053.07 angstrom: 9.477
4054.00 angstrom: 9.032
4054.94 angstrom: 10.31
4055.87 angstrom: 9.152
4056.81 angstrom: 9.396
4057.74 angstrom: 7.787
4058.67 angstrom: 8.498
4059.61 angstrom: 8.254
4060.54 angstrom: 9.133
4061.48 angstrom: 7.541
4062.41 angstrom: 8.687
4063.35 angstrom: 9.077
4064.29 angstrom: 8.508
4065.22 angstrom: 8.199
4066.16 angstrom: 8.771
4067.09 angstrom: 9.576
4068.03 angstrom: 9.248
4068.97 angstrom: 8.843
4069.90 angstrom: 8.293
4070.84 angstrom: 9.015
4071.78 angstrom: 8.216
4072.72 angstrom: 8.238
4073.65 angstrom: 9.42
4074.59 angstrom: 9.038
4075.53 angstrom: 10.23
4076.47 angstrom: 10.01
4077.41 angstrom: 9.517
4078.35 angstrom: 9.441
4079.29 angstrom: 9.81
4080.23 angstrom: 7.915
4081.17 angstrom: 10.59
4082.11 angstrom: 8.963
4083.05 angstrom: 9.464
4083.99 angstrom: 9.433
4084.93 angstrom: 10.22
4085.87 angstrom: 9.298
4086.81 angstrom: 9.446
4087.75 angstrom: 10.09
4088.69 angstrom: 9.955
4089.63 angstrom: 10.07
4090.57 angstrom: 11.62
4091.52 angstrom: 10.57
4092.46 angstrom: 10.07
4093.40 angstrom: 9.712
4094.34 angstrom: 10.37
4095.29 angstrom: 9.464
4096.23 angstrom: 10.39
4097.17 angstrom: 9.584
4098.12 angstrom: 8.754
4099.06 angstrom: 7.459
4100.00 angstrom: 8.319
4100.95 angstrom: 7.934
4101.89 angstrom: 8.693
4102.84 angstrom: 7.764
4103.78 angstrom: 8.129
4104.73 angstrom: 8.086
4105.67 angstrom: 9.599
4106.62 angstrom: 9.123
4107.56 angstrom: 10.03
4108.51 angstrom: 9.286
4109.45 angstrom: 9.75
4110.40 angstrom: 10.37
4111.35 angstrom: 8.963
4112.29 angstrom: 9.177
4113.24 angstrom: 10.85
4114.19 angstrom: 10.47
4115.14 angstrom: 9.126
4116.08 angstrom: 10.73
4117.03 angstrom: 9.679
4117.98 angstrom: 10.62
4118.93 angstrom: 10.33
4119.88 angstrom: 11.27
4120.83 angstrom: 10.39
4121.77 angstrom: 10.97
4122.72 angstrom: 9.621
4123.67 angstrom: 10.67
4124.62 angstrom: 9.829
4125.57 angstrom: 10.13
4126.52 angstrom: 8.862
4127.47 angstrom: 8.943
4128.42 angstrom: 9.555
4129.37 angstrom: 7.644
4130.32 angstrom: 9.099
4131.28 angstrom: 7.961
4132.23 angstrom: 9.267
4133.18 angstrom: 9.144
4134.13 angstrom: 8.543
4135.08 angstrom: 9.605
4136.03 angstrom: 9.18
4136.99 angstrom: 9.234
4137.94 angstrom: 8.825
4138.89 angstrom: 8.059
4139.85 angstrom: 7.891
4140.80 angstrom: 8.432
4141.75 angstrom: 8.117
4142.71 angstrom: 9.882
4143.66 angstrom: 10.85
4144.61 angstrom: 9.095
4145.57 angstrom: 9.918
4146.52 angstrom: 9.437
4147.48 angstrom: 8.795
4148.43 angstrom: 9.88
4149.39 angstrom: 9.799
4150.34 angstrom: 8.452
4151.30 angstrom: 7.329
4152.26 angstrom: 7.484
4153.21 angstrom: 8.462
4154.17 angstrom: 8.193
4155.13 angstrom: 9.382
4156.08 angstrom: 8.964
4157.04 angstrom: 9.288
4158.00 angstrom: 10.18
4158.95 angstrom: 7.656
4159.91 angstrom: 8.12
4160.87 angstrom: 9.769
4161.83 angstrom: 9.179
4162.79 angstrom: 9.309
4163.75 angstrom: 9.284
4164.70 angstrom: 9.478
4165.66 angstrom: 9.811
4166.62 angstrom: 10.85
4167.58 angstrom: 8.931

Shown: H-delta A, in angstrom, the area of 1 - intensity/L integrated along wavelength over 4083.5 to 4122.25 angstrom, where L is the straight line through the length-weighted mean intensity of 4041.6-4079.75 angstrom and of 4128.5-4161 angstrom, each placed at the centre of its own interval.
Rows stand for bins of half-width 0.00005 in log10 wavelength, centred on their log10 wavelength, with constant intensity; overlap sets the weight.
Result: -2.9 angstrom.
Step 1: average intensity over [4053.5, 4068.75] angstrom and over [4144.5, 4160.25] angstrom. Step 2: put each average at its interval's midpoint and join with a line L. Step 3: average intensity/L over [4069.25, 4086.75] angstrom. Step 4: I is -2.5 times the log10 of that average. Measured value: -0.05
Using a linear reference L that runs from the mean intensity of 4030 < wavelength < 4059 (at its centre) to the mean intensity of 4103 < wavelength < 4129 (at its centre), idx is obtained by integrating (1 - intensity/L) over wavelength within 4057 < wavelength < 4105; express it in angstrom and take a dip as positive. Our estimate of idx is 2.0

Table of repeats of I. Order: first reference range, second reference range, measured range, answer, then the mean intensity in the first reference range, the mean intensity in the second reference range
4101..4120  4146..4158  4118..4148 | -0.02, 9.53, 8.85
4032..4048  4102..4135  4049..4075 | 0.05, 9.31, 9.52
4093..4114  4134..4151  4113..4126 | -0.13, 9.19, 9.1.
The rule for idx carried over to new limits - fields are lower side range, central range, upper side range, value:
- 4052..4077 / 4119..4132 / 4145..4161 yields -1.1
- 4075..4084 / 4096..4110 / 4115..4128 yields 1.4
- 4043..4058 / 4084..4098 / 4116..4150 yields -1.0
